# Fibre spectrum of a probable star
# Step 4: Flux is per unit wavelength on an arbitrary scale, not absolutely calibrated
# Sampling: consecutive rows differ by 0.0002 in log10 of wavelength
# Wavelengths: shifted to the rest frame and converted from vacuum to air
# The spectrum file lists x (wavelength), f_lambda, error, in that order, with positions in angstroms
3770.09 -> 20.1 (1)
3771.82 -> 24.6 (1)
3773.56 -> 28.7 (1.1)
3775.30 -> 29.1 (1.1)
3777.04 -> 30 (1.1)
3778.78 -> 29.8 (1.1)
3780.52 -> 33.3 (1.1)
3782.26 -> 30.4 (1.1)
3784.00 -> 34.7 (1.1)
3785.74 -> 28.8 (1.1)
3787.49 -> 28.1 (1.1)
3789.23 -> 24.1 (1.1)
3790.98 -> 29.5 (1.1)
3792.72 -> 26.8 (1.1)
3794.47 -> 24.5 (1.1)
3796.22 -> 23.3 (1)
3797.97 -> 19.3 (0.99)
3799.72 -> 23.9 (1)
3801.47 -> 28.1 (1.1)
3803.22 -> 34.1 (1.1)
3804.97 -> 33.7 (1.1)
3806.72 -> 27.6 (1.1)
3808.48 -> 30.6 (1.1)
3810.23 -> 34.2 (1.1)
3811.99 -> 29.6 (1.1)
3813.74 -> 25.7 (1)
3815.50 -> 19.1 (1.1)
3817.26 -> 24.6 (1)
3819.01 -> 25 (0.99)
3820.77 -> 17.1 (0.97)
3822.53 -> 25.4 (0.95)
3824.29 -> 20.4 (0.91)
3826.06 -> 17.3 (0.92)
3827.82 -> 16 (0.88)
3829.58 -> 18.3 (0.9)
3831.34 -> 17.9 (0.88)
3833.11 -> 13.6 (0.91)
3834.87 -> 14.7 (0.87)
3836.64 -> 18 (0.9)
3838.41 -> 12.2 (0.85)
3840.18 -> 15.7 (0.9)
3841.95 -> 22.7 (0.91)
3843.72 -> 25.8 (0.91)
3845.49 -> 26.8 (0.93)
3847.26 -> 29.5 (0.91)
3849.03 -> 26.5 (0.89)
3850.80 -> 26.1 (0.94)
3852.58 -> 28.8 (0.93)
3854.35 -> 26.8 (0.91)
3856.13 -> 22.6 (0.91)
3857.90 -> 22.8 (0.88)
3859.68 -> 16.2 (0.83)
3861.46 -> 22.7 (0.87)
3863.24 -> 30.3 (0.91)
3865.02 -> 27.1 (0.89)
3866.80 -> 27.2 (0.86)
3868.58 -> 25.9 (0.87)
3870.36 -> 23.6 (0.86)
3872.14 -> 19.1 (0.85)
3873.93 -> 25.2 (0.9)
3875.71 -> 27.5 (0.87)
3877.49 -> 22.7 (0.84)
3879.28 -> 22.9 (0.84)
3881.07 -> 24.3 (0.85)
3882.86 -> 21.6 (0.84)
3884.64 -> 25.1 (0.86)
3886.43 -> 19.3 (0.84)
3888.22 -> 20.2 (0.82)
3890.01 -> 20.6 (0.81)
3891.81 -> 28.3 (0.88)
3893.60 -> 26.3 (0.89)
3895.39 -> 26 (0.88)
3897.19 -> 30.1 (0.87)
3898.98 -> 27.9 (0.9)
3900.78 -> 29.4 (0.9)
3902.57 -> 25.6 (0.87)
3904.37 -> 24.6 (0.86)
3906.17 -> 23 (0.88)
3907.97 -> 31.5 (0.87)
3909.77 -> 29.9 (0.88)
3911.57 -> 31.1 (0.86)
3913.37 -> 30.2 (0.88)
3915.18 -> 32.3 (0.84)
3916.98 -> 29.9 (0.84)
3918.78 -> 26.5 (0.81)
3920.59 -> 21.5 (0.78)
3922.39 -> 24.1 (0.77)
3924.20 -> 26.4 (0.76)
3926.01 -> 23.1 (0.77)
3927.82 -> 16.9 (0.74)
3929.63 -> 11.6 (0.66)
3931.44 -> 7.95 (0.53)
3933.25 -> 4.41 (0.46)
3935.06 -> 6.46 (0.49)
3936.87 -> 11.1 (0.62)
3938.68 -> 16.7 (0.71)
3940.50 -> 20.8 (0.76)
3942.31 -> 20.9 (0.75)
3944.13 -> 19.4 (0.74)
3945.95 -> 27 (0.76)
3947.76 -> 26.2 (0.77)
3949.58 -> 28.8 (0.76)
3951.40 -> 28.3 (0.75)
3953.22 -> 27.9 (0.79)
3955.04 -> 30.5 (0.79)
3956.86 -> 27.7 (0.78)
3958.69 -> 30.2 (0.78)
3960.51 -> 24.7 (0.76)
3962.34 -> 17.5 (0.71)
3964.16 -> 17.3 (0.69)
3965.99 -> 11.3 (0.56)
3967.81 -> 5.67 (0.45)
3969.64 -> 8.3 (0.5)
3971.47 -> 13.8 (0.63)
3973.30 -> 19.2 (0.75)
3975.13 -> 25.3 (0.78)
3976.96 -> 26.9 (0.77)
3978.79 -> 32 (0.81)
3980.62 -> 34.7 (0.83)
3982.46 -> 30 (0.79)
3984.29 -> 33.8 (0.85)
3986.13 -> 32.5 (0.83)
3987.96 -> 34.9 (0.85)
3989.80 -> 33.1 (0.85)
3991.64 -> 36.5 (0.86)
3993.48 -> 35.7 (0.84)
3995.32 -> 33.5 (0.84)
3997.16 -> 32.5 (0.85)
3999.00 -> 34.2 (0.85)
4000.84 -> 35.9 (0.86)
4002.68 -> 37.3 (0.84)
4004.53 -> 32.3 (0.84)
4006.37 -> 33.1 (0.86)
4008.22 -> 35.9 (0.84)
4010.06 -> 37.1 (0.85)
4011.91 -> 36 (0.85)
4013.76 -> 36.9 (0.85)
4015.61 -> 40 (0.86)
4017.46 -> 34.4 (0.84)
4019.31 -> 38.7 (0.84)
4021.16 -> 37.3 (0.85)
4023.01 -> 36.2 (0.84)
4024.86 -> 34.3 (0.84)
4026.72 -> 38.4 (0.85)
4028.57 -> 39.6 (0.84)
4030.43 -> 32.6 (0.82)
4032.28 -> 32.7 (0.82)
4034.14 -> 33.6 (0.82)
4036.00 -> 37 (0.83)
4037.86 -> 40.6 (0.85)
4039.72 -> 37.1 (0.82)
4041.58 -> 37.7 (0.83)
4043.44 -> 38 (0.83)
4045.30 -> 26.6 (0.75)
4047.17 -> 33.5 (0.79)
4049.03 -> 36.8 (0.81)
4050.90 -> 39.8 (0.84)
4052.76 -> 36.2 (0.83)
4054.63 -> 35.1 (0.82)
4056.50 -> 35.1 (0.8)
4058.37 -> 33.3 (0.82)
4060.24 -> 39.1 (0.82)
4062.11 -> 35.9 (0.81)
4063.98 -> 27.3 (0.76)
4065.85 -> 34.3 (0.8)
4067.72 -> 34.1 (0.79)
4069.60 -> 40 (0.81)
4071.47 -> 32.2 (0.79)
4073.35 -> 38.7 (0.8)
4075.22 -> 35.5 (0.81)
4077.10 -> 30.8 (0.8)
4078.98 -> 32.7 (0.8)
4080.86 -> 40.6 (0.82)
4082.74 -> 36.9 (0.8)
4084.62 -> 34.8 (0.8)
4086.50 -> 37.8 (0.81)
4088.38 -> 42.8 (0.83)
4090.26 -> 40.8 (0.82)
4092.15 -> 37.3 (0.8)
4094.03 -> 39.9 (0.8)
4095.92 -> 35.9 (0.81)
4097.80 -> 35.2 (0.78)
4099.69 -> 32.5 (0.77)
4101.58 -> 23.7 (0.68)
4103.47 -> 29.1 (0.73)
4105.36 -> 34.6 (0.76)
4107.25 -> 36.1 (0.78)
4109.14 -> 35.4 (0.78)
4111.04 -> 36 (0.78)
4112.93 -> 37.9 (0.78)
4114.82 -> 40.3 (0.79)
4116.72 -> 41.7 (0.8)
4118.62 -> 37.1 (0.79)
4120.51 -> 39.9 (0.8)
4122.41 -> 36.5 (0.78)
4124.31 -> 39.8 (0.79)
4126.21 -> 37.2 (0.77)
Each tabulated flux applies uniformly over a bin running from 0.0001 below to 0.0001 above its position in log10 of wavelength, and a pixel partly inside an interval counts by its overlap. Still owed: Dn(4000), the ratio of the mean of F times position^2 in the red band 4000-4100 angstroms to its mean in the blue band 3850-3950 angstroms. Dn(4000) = 1.7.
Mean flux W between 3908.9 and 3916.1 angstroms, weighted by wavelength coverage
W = 30.9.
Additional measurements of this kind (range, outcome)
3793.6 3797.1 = 23.9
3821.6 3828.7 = 19.7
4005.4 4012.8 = 35.5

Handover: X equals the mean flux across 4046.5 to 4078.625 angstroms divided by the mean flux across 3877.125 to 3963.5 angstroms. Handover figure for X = 1.49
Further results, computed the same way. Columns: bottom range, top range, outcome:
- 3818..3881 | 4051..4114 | 1.59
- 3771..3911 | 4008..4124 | 1.45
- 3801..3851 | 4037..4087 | 1.53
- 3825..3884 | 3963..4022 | 1.35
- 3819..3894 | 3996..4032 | 1.60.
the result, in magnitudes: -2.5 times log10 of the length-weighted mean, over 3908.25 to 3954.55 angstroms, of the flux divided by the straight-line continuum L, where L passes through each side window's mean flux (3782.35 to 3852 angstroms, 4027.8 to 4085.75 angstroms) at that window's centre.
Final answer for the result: 0.31 mag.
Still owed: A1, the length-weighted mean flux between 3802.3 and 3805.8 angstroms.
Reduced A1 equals 33.9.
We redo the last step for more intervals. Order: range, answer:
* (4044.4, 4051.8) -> 34.2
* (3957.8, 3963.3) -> 24.1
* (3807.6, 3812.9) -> 31.4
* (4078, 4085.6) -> 36.2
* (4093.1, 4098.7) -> 37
